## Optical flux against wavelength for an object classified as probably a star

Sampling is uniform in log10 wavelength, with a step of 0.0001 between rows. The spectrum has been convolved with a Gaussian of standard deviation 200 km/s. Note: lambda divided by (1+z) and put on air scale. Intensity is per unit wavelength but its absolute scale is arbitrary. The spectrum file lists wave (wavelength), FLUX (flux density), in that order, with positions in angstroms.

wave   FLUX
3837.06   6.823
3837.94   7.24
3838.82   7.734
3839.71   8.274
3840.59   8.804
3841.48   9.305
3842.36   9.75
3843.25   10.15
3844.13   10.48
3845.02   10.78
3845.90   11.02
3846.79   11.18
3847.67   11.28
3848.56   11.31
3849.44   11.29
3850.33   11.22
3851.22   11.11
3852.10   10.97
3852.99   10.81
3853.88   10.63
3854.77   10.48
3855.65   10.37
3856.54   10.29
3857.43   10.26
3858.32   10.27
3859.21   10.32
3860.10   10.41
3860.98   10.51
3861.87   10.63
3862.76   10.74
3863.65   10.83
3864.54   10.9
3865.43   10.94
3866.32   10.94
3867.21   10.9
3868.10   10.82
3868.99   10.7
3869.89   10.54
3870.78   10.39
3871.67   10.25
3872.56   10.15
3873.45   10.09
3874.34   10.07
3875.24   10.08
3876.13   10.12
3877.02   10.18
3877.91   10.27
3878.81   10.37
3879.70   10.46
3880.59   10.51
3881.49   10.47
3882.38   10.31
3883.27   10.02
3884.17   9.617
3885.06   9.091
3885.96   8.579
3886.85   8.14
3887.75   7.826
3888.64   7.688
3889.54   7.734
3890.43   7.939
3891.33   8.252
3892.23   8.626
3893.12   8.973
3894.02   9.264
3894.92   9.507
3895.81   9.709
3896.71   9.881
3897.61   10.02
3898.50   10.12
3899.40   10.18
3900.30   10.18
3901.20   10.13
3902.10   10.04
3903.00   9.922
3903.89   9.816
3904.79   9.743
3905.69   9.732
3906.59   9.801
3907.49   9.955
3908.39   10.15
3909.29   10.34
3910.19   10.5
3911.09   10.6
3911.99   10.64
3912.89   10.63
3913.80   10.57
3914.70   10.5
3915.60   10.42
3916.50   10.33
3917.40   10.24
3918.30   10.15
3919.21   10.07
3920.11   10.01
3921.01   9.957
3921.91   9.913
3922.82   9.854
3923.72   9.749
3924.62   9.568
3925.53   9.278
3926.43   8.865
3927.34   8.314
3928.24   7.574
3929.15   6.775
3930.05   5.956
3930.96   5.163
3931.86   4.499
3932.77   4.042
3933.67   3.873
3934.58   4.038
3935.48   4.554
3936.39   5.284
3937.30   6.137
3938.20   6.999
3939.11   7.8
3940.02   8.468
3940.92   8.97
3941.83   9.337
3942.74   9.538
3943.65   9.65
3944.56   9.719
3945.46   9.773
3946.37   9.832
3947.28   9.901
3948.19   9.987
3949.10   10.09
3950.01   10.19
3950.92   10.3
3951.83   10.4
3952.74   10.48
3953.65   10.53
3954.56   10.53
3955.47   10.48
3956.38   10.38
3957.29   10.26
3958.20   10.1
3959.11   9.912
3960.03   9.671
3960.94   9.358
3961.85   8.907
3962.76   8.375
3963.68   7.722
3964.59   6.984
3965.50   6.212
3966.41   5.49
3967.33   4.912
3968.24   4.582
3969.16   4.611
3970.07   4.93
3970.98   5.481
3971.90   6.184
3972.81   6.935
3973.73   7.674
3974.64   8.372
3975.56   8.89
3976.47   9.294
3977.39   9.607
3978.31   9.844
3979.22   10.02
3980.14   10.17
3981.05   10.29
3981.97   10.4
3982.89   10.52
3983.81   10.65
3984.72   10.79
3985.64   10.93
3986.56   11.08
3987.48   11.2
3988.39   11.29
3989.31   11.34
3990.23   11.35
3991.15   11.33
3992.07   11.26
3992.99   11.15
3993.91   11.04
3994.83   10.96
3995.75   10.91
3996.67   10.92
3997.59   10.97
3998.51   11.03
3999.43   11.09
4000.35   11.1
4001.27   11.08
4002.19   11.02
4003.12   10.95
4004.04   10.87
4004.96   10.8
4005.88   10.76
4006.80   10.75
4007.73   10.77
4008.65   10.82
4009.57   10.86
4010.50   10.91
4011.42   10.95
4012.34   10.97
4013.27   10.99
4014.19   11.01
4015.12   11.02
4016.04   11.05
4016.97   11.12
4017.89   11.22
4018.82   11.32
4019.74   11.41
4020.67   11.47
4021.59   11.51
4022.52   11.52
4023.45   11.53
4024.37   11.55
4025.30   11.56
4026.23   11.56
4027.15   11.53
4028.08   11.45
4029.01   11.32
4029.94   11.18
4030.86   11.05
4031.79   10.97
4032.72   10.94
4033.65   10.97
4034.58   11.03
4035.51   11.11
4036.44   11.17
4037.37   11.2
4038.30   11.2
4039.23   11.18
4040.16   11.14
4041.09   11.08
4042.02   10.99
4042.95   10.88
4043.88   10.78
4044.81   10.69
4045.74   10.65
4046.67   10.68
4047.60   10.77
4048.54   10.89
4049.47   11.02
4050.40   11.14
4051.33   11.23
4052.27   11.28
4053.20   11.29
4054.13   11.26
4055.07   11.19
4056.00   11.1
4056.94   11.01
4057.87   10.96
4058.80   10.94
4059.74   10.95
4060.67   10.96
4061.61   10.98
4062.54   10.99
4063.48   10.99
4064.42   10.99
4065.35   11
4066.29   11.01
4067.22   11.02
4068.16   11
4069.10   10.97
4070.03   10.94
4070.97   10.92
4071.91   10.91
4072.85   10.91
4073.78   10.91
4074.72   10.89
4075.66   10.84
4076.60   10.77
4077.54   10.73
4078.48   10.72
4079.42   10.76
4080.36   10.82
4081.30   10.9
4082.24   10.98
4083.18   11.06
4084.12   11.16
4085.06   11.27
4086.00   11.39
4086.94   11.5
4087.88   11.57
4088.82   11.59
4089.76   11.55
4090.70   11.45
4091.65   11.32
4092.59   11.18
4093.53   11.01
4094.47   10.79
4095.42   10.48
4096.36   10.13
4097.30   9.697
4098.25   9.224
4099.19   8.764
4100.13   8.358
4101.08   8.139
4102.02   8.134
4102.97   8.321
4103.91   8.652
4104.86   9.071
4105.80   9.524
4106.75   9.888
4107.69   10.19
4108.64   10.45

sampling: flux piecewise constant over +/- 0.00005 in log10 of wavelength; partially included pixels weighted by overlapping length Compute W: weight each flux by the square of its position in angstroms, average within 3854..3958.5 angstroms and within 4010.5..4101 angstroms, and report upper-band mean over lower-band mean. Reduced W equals 1.3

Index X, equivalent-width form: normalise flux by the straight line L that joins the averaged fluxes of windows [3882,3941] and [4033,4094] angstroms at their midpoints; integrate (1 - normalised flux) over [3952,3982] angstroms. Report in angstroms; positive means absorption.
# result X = 3.8 angstroms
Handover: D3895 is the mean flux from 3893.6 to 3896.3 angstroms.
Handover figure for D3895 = 9.5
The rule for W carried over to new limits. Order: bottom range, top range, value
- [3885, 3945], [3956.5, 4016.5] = 1.15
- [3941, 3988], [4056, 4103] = 1.25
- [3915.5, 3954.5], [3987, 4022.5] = 1.34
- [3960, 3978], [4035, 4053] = 1.59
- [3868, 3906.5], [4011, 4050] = 1.24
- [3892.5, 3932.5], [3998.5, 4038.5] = 1.24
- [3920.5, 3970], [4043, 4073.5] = 1.42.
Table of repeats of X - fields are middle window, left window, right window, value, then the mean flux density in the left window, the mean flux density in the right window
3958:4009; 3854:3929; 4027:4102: 4.42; 9.91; 10.9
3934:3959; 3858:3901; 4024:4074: 3.24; 9.88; 11.1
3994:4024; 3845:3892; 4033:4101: -1.03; 10.2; 10.9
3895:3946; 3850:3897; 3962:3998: 3.81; 10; 9.09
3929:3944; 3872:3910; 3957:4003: 4.72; 9.63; 9.38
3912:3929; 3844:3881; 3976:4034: 1.60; 10.6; 11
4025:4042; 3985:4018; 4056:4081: -0.34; 11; 10.9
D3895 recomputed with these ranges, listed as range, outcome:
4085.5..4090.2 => 11.5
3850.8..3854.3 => 10.9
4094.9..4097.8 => 10.1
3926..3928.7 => 8.22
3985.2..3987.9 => 11.1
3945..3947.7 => 9.85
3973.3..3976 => 8.32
